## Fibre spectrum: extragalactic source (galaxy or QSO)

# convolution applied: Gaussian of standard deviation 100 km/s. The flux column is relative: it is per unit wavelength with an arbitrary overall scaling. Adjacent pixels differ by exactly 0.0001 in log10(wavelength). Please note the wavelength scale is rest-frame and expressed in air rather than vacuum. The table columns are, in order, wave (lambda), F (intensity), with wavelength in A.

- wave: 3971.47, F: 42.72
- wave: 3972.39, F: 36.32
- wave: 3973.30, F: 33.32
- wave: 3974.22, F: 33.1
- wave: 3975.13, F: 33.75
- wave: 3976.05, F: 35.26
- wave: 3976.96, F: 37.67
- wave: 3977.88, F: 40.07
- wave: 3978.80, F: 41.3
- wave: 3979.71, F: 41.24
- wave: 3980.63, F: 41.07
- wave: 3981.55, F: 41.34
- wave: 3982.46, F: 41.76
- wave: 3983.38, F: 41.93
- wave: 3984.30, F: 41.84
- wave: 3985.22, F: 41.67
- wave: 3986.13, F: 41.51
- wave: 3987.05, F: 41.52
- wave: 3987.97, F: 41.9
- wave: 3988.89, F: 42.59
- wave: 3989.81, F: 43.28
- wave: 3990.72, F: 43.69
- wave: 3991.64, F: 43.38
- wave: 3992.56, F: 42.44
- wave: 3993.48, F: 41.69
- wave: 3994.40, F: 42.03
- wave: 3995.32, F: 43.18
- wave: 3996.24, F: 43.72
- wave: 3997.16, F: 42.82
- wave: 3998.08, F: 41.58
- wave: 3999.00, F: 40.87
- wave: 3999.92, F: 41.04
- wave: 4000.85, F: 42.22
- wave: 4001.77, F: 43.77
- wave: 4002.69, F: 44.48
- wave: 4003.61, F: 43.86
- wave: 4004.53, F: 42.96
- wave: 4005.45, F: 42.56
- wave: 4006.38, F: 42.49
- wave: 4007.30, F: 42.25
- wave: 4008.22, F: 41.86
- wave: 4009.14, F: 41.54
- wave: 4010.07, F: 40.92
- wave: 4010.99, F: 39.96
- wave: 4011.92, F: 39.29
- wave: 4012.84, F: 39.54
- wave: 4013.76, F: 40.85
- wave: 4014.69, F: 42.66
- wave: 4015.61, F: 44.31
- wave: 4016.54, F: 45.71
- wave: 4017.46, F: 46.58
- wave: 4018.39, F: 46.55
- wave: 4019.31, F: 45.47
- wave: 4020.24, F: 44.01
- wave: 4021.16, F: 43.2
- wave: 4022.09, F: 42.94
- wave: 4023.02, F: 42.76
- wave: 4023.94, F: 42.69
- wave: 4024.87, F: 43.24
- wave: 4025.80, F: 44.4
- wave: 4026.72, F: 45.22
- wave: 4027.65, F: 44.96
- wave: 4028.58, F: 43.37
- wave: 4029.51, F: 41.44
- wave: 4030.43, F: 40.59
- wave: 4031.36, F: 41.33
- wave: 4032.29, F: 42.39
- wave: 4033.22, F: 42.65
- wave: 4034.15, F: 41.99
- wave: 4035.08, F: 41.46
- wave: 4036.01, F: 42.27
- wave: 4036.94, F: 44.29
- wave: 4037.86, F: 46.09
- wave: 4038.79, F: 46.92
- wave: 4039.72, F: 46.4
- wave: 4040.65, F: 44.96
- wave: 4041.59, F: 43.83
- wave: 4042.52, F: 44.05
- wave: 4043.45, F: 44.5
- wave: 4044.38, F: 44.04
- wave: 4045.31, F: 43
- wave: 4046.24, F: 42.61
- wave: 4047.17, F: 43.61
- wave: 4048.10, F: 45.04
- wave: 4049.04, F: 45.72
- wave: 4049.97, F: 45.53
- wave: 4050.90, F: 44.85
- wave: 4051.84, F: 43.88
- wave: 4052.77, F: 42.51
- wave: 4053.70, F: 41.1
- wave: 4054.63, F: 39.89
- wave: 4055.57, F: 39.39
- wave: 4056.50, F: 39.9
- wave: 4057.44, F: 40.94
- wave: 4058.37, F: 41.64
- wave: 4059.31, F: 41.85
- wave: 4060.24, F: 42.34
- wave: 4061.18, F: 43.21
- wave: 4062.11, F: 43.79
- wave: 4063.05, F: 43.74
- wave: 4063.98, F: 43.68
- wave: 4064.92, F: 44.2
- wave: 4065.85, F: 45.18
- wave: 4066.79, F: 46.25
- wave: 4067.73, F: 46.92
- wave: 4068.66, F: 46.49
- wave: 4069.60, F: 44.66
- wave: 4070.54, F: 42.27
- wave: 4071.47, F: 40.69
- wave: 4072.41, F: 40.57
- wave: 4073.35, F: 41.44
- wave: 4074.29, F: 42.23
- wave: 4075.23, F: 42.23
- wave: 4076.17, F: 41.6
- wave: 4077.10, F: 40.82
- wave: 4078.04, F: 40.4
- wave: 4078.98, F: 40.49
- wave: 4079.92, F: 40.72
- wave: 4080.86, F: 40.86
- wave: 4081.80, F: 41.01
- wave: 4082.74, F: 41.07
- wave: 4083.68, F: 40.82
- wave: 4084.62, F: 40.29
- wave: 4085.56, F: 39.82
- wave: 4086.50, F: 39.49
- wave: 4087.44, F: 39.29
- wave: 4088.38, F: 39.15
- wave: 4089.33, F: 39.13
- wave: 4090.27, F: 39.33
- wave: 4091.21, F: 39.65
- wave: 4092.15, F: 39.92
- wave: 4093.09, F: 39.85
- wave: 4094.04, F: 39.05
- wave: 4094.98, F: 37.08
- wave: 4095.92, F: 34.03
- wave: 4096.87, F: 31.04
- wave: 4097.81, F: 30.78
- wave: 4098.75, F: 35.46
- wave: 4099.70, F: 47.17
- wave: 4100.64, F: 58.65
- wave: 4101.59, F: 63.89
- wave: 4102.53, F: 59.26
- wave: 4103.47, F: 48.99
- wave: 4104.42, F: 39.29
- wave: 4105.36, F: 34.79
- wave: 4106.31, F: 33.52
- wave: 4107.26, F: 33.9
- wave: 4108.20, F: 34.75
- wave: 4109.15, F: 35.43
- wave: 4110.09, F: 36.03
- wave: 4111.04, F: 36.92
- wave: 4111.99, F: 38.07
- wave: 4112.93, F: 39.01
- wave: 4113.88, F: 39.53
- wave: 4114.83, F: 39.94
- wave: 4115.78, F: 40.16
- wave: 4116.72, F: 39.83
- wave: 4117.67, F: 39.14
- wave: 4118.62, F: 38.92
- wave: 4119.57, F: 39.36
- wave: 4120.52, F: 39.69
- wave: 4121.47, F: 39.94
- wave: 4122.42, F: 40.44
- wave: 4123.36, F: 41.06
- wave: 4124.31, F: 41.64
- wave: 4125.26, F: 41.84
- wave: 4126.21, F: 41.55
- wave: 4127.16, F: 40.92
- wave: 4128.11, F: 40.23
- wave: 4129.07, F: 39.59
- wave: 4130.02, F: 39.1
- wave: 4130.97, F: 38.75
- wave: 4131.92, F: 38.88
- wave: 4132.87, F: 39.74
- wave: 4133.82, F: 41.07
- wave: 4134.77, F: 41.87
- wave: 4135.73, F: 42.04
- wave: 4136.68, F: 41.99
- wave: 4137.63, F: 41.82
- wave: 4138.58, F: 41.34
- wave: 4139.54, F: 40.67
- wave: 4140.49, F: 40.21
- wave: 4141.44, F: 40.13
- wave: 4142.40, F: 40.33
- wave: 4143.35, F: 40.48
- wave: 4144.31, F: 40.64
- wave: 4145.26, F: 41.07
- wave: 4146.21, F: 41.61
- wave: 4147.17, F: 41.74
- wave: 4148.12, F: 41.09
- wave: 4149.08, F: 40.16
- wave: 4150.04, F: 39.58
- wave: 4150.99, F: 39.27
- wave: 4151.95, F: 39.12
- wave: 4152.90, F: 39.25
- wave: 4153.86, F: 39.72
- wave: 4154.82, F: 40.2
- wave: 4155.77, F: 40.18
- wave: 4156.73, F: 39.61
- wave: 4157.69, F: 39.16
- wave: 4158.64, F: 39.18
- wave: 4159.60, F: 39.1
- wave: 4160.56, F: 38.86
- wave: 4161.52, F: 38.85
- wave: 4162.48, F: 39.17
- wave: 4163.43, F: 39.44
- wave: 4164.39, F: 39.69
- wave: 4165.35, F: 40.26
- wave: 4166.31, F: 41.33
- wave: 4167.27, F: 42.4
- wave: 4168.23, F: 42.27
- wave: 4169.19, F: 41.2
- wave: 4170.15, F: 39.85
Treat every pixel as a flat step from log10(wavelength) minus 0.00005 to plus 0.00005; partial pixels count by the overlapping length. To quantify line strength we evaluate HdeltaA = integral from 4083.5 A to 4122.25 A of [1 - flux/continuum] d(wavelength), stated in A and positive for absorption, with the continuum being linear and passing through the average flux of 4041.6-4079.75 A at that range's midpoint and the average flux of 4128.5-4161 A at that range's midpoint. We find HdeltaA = 1.5 A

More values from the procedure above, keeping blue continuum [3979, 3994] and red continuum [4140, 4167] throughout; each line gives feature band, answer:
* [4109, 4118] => 0.4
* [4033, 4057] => -1.2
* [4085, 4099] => 1.1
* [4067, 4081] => -0.4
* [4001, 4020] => -0.5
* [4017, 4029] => -0.8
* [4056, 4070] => -0.9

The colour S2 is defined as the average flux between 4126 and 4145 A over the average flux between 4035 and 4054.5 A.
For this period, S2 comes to 0.92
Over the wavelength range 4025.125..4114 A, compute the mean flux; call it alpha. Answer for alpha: 42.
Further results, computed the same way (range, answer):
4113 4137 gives 40.2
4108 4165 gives 39.8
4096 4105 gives 45.4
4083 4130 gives 40.1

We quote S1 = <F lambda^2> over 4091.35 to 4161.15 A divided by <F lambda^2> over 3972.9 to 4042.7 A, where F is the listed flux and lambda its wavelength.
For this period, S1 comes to 1.0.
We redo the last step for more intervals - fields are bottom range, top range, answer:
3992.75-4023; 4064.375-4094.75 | 1.00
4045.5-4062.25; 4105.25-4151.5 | 0.96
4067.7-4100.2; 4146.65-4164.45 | 1.02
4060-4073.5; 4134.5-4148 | 0.97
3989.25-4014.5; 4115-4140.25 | 1.02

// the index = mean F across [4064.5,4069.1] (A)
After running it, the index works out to 45.9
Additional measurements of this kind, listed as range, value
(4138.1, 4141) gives 40.8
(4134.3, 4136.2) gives 41.8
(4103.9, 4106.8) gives 35.9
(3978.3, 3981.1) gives 41.1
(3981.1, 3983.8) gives 41.7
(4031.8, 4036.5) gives 42.1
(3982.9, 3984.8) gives 41.7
